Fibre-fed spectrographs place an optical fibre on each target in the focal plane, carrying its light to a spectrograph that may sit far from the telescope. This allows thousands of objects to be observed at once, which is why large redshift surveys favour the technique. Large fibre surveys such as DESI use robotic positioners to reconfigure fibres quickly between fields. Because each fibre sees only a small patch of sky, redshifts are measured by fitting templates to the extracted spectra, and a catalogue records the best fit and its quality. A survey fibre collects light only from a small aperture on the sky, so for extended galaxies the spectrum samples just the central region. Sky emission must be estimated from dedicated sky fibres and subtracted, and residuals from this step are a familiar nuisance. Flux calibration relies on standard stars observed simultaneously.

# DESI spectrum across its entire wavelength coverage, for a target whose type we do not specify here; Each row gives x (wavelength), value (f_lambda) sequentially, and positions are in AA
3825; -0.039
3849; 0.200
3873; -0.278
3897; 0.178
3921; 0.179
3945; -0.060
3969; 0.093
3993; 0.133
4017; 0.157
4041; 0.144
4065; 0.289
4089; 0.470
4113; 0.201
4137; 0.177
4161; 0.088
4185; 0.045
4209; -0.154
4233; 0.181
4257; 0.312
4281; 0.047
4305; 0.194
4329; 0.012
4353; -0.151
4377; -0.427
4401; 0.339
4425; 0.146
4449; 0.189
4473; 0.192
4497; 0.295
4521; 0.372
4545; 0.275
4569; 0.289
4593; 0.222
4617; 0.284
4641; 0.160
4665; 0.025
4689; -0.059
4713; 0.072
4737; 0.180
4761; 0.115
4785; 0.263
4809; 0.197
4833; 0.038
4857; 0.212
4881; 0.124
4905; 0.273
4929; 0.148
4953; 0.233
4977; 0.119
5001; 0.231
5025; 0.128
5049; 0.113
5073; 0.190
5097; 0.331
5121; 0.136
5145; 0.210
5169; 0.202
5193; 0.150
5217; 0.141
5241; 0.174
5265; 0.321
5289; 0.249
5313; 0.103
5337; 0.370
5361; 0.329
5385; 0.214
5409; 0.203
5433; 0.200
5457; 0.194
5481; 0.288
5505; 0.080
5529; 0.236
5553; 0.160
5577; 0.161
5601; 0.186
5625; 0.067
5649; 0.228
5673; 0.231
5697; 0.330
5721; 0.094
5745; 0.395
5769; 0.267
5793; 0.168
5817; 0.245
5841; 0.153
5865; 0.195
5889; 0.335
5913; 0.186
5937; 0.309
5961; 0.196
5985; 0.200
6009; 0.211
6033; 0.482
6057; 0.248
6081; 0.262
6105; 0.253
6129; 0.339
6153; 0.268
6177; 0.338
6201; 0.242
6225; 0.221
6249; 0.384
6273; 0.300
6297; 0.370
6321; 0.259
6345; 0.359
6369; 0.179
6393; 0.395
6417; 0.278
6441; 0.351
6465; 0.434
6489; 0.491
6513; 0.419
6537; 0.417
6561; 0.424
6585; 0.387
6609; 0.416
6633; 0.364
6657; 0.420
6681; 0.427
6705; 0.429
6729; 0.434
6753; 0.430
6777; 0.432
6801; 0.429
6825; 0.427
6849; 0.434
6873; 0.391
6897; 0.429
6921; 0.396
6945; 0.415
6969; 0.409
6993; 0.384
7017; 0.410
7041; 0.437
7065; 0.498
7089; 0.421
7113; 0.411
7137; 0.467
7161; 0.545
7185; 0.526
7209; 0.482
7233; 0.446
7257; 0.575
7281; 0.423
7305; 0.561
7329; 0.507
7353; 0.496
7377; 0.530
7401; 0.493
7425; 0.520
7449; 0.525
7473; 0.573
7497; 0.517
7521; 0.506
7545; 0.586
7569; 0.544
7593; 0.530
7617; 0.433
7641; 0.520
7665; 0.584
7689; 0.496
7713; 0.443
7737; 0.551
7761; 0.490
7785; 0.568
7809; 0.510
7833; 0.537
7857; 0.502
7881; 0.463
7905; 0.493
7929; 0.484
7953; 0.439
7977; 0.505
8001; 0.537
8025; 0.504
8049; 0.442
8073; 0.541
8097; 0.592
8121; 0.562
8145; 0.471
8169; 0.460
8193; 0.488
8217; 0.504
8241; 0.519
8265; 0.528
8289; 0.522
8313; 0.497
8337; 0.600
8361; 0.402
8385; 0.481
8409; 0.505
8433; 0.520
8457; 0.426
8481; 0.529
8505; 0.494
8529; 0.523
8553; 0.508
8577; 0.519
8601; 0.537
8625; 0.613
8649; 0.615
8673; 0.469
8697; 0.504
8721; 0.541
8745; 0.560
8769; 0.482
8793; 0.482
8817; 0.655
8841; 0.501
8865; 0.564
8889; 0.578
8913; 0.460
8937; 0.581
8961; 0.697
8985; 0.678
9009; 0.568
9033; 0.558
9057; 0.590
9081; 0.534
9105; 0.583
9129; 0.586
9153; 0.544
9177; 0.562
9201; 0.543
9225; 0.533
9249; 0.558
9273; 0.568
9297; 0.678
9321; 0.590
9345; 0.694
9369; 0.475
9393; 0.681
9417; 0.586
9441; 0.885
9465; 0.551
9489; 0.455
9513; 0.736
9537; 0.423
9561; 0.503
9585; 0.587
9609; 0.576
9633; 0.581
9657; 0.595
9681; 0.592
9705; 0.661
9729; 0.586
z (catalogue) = 0.618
